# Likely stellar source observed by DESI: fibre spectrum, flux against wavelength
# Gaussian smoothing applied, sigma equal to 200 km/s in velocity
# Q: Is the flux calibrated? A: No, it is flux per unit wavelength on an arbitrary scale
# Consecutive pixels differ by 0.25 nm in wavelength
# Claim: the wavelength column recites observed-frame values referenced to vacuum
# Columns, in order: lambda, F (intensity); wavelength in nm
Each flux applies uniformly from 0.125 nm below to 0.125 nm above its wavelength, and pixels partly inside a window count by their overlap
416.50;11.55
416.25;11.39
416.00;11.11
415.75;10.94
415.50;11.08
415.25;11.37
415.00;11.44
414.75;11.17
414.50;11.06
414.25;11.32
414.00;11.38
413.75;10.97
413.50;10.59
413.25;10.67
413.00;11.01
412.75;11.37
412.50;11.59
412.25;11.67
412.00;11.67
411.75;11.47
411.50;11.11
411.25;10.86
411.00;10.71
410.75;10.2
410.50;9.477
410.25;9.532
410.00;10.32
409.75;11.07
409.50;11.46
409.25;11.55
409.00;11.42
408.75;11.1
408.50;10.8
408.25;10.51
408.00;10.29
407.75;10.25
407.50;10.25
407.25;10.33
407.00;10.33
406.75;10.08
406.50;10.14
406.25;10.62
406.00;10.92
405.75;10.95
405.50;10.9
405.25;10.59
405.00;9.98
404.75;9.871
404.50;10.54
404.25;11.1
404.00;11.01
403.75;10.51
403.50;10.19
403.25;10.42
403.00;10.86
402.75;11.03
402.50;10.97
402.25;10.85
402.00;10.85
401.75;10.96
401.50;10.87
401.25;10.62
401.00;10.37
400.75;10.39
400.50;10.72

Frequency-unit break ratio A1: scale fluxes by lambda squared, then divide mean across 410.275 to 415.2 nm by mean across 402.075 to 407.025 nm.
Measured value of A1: 1.08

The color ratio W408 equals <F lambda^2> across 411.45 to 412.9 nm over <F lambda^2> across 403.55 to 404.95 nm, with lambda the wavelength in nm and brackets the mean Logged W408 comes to 1.13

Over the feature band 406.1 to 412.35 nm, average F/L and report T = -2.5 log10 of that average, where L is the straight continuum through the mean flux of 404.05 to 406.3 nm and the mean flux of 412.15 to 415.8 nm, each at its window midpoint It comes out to 0.02 mag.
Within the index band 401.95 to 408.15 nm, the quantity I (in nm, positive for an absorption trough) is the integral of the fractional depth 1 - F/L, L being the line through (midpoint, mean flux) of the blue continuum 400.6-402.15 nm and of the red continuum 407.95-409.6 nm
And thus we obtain 0.18 nm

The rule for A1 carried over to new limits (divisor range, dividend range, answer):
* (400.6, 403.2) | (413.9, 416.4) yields 1.11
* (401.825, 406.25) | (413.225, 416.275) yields 1.10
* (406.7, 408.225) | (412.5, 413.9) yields 1.10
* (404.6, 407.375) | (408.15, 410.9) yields 1.04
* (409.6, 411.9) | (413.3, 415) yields 1.07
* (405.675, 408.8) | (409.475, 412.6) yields 1.05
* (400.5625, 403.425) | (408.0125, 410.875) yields 1.03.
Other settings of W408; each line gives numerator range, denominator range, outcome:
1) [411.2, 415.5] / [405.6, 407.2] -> 1.11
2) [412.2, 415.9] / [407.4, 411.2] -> 1.08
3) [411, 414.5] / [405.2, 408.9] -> 1.09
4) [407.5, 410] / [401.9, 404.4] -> 1.04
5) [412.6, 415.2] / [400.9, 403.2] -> 1.09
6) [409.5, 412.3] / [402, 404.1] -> 1.04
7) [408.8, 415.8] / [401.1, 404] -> 1.08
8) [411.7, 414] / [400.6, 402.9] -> 1.10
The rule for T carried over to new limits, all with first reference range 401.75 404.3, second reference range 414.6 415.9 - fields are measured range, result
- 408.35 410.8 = 0.03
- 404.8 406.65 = 0.03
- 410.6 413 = -0.01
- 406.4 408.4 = 0.07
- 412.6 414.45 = 0.01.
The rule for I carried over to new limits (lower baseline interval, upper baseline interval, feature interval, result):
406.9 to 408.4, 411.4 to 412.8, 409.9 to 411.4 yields 0.124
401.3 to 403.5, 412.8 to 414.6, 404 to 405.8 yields 0.046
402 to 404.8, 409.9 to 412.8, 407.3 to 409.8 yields -0.016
